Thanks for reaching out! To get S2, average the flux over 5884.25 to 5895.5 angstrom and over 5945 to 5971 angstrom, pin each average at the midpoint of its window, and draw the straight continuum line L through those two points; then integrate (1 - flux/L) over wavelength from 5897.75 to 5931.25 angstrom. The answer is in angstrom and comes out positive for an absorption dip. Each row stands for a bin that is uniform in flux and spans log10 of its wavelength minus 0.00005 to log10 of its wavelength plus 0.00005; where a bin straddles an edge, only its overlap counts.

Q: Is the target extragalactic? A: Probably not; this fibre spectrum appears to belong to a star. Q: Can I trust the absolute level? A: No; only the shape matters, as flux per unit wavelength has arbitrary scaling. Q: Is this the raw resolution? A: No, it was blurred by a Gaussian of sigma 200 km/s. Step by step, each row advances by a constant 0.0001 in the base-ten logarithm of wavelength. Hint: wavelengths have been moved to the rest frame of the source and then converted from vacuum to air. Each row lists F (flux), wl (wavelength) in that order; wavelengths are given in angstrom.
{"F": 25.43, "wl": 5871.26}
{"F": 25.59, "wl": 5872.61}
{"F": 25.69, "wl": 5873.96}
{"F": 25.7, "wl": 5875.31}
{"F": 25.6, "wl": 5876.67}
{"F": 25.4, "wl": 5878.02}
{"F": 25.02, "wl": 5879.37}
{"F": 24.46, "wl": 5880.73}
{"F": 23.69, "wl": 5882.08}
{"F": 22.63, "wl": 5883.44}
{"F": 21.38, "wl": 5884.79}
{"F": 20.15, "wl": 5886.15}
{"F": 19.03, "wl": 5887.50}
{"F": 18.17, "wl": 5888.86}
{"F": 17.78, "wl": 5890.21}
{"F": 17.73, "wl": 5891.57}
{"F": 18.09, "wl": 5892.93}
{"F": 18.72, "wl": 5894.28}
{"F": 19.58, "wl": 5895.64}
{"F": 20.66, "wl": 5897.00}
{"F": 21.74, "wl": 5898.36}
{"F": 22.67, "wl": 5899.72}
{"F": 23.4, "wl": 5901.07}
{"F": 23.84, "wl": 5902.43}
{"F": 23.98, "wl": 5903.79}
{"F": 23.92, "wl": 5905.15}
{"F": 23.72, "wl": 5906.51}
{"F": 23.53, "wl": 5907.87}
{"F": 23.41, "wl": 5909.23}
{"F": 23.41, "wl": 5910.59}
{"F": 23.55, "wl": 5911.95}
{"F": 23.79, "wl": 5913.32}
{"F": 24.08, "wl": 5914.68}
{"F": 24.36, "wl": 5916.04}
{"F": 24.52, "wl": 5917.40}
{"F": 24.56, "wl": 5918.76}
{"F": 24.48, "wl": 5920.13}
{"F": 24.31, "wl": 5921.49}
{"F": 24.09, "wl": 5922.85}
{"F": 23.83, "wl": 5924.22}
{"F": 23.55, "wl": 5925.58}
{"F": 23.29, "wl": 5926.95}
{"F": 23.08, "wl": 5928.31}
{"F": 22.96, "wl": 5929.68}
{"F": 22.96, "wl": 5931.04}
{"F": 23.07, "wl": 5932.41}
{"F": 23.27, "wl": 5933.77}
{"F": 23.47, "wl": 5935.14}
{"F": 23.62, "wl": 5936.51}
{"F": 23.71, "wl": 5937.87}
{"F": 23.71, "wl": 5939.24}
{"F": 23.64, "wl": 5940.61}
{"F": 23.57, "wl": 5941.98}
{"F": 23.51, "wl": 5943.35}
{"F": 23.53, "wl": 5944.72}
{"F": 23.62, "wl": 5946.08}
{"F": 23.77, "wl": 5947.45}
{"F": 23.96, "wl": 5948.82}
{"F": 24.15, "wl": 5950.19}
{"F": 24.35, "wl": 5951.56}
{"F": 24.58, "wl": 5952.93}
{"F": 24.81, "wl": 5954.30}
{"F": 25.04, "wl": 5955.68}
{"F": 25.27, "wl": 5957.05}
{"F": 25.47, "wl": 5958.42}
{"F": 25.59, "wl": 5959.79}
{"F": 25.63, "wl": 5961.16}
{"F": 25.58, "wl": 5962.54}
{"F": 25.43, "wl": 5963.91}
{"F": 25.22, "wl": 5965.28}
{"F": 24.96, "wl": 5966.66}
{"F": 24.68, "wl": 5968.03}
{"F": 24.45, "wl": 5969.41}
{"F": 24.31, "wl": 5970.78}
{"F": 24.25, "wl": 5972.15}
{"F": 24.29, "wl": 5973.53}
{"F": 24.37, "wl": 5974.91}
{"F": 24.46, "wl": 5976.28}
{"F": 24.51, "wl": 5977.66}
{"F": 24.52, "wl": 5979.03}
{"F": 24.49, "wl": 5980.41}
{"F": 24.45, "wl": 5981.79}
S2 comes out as -4.3 angstrom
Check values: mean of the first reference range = 18.9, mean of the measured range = 23.7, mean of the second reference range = 24.8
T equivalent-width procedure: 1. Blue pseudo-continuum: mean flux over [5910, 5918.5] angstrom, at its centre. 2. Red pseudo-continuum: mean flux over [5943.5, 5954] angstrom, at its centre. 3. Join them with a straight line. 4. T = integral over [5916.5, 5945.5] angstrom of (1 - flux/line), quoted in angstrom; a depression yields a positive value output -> 0.4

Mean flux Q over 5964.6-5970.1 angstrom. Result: 24.8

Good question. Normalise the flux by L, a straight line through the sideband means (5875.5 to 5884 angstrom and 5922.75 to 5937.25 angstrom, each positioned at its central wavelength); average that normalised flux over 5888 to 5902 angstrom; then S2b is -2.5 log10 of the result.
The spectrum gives 0.21 mag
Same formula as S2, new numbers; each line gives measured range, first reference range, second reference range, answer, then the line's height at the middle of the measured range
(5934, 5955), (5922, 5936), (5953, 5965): 0.4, 24.4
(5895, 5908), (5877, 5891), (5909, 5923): 0.2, 23.1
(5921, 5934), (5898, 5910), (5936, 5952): 0.1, 23.6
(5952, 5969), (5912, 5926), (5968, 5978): -0.6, 24.3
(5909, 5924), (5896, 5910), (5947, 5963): -0.4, 23.5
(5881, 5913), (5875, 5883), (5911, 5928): 3.8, 24.5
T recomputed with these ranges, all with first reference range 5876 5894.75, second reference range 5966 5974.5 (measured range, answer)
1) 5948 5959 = -0.4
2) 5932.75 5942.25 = -0.1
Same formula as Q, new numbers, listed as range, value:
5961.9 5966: 25.4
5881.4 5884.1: 23.2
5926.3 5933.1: 23.1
